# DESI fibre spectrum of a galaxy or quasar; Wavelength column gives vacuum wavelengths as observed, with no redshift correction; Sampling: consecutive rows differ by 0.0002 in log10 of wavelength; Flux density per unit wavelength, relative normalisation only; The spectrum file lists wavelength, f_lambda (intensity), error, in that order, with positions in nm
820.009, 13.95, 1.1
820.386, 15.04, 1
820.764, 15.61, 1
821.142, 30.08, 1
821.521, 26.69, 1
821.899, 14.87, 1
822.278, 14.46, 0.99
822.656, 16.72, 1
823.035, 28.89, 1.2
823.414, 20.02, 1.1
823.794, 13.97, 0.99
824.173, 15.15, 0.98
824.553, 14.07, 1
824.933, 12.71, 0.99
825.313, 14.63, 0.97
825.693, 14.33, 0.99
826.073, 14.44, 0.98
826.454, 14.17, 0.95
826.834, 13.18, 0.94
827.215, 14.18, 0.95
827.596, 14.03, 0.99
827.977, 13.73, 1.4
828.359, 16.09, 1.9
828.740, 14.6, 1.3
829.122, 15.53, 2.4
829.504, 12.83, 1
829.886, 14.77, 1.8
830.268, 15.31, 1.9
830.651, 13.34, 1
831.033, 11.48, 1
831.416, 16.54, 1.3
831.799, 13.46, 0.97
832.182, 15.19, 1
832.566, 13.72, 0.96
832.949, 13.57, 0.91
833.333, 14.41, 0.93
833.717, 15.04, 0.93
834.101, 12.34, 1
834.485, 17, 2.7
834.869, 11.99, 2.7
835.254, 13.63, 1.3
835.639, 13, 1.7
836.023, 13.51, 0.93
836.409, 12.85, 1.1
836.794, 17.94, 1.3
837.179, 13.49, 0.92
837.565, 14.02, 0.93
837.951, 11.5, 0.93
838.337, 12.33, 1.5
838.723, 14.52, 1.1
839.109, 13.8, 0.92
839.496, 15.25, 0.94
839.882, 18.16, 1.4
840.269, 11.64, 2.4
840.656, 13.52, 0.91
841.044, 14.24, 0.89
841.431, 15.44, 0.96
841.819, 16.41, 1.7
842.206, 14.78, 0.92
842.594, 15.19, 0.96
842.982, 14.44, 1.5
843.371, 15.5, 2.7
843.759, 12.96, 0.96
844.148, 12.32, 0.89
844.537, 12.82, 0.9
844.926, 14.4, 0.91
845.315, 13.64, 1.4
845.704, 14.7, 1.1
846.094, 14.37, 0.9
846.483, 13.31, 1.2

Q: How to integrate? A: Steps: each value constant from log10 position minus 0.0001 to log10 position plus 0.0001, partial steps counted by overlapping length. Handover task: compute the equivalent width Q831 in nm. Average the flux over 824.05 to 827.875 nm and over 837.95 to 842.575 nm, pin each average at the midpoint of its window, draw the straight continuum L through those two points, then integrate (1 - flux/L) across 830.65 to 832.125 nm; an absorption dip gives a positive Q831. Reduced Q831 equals 0.03 nm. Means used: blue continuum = 14.1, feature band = 13.9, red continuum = 14.5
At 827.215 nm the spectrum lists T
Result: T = 14.18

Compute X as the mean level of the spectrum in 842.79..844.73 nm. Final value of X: 13.6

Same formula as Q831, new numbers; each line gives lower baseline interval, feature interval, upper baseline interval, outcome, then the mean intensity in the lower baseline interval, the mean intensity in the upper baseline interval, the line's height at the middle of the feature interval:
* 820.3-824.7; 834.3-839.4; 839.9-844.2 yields 0.59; 18.9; 14.4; 15.6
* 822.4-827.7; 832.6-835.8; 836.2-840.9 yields 0.16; 15.8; 14.1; 14.6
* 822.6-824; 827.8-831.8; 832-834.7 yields 0.50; 20.1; 14.4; 16.5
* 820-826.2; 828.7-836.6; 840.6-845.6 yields 0.98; 17.5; 14.3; 16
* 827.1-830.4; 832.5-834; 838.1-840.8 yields 0.03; 14.6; 14.1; 14.4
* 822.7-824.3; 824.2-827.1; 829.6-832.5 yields 0.63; 19.4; 14.2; 17.9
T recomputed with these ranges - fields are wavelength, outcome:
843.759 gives 12.96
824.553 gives 14.07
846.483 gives 13.31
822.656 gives 16.72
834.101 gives 12.34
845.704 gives 14.7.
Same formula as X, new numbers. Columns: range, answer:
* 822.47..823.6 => 21.9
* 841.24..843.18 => 15.2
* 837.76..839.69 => 13.5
